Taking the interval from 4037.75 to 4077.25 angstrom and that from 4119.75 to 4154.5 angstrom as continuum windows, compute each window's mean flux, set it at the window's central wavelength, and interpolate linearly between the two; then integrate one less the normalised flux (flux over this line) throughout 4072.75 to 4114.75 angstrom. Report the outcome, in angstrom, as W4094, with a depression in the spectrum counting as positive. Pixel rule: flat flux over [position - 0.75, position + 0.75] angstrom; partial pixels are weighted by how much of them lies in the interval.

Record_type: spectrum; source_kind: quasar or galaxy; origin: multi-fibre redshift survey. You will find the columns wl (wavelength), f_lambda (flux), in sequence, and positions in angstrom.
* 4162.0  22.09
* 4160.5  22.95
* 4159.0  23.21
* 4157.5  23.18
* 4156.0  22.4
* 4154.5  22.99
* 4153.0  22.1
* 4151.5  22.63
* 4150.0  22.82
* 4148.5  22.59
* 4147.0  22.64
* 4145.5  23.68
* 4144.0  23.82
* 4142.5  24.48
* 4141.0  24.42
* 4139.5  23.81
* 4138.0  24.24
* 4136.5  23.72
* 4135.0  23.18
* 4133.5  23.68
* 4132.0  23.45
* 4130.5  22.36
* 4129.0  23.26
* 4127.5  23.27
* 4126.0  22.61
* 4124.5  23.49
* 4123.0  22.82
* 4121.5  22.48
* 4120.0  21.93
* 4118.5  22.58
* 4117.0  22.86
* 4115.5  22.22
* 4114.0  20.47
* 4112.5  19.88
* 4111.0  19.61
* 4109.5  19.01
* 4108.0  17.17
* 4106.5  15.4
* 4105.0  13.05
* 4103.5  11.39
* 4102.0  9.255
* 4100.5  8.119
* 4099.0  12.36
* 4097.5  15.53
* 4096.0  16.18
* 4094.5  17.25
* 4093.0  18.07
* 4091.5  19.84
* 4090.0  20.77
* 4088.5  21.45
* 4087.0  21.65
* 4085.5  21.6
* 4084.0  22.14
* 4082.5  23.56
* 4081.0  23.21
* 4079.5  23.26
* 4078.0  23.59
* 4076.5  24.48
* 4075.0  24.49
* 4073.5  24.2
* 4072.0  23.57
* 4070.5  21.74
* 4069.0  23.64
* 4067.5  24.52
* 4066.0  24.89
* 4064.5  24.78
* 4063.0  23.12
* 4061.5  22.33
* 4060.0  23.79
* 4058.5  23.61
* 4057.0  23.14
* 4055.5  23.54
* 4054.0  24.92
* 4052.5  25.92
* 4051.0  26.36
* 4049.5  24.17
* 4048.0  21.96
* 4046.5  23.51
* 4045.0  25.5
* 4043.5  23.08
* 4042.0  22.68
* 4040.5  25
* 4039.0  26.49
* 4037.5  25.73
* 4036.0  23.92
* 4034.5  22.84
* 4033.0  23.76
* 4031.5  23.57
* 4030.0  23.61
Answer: 8.65 angstrom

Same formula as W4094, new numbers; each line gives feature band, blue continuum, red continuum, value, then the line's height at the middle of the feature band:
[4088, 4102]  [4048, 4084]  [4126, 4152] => 4.46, 23.7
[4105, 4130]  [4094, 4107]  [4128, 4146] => -4.12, 18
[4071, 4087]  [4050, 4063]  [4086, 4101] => -2.64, 20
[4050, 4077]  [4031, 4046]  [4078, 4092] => -1.14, 23.1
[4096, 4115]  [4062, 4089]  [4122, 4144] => 6.63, 23.4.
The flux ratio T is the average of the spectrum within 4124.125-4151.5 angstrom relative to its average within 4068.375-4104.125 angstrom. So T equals 1.2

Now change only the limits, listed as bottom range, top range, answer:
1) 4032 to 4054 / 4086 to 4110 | 0.66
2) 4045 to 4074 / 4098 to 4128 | 0.77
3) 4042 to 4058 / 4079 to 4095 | 0.88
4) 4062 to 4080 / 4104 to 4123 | 0.83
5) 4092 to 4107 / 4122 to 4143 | 1.71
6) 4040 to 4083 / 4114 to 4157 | 0.97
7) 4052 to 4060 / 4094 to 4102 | 0.55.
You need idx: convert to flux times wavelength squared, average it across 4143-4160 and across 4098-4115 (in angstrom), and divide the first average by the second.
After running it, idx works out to 1.54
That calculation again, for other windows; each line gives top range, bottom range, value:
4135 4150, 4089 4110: 1.58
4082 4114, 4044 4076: 0.74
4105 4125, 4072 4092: 0.92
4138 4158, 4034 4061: 1.01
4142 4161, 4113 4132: 1.04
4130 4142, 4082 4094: 1.15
